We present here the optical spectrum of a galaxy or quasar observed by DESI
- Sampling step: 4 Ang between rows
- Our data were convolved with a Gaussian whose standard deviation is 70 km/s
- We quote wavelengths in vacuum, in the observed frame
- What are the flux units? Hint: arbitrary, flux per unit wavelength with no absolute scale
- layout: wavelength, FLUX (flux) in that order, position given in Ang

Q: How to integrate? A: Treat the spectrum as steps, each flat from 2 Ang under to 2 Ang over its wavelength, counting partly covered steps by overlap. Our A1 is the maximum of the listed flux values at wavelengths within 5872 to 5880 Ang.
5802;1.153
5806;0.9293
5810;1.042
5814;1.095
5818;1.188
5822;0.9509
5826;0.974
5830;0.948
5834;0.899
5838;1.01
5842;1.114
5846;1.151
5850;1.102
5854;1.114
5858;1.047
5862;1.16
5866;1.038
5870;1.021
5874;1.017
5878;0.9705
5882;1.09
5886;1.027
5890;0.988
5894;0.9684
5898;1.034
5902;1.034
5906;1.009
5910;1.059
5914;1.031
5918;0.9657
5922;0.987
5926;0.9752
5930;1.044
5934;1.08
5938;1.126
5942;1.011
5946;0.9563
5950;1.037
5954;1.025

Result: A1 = 1.017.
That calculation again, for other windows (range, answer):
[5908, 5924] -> 1.059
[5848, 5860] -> 1.114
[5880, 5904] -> 1.09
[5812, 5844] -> 1.188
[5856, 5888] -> 1.16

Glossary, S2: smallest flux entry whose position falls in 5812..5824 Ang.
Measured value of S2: 0.9509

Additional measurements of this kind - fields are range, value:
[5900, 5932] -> 0.9657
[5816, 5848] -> 0.899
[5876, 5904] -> 0.9684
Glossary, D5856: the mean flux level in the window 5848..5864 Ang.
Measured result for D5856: 1.11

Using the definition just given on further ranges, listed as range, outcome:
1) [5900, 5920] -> 1.02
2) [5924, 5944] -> 1.05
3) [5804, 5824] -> 1.04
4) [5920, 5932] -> 1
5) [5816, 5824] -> 1.07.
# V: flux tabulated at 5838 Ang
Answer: 1.01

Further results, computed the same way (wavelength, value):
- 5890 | 0.988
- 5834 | 0.899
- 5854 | 1.114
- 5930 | 1.044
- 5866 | 1.038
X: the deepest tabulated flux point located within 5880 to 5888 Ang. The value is 1.027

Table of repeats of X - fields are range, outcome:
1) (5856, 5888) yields 0.9705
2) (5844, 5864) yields 1.047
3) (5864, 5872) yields 1.021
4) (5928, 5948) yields 0.9563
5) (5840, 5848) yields 1.114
